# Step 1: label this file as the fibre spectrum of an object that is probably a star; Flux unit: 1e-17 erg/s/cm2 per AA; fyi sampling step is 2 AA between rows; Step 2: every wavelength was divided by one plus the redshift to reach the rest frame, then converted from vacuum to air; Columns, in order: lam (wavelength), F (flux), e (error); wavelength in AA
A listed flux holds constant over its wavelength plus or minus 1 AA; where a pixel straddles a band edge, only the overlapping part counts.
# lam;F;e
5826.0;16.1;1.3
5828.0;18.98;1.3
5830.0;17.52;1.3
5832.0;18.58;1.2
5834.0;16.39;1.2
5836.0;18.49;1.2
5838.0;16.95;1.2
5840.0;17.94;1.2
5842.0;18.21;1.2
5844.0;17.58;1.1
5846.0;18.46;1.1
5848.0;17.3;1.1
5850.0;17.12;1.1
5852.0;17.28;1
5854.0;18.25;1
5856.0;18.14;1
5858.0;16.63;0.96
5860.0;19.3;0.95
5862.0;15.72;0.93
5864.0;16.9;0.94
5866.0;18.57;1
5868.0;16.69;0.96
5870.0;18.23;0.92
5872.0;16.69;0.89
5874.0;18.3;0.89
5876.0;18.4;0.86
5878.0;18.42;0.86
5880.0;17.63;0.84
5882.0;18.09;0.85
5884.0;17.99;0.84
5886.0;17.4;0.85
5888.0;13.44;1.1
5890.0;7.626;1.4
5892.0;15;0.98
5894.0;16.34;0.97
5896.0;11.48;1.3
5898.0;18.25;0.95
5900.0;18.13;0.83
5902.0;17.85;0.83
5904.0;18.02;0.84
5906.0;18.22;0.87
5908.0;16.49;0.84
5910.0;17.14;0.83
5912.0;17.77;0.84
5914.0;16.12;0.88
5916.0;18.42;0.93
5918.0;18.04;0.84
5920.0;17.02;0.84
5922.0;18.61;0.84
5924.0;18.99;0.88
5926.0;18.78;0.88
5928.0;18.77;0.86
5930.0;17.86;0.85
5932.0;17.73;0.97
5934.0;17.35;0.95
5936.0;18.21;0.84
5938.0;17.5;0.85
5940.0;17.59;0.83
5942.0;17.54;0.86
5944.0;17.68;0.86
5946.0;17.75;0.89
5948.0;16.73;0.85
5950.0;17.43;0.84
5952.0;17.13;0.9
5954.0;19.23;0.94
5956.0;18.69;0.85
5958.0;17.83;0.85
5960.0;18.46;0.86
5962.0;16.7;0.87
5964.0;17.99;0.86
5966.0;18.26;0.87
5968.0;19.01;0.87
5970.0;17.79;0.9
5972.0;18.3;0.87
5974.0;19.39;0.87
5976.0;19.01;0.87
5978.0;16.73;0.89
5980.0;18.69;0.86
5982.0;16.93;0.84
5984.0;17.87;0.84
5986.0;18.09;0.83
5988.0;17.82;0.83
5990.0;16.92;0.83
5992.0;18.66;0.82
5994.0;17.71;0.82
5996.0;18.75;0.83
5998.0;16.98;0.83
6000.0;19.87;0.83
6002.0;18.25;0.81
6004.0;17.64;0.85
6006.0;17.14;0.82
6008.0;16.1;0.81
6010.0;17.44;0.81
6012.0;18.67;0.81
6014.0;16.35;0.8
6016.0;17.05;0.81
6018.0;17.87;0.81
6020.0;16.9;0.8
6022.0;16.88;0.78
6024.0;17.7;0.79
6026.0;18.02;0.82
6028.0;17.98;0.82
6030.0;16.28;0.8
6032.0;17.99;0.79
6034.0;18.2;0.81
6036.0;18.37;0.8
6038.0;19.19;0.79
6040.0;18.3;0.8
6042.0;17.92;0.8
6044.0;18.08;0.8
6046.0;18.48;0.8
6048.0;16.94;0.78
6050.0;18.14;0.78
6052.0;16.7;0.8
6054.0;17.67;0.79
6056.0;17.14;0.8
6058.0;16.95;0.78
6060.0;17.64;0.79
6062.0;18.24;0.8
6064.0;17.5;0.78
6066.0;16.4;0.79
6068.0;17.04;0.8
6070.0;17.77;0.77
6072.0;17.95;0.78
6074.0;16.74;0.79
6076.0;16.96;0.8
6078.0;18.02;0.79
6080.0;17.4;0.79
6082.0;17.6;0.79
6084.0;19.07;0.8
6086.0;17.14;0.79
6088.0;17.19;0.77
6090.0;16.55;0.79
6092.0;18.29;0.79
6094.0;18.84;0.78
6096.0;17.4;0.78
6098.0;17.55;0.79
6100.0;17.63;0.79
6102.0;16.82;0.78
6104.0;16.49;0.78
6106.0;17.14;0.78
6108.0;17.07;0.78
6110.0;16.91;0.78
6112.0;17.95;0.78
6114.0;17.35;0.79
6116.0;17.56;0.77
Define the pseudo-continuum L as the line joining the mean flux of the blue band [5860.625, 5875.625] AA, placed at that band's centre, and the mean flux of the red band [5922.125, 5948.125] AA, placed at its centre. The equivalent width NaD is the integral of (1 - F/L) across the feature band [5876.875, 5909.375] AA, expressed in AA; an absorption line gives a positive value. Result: 2.42 AA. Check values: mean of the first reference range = 17.4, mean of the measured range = 16.3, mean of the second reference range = 17.9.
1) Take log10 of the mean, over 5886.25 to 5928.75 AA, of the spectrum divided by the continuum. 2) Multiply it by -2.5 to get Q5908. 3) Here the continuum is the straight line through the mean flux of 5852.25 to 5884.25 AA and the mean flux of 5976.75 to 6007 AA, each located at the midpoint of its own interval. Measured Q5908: 0.07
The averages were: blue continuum 17.7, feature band 16.7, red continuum 17.9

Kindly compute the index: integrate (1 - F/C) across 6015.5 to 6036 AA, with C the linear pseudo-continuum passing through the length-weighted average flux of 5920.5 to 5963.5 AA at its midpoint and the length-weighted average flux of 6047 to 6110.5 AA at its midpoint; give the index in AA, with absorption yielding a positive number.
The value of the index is 0.08 AA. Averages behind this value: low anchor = 17.9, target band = 17.5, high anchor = 17.4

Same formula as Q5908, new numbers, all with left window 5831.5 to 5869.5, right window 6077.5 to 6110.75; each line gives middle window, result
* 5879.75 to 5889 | 0.05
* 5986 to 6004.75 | -0.03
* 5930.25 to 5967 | -0.01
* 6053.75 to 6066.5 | 0.01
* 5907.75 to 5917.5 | 0.02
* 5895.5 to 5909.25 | 0.03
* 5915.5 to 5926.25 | -0.04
